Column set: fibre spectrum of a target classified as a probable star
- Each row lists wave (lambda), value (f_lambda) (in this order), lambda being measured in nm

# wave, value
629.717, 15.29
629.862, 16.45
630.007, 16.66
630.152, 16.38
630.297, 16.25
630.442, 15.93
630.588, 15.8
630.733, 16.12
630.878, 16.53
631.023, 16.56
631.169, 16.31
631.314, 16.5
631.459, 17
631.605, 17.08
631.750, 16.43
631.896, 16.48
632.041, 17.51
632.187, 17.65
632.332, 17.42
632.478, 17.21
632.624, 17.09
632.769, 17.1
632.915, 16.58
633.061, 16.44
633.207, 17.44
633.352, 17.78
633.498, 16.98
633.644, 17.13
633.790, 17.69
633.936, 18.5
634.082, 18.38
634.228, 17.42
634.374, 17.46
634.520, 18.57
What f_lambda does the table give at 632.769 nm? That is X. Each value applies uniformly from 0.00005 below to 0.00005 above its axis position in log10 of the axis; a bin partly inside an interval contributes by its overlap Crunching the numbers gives 17.1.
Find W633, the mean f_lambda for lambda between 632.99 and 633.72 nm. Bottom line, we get 17.2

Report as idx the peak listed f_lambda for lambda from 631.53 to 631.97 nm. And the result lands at 17.08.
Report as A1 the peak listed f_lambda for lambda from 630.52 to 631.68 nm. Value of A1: 17.08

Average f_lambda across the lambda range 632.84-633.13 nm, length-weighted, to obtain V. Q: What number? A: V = 16.5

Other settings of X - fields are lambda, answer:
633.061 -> 16.44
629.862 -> 16.45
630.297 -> 16.25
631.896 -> 16.48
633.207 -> 17.44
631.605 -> 17.08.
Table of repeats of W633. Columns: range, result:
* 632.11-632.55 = 17.4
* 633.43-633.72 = 17.1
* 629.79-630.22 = 16.5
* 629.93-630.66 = 16.2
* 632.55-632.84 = 17.1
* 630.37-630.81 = 15.9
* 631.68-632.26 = 17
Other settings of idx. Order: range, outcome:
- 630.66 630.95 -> 16.53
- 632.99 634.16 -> 18.5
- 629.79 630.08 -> 16.66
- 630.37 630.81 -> 16.12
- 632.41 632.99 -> 17.21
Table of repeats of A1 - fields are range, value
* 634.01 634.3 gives 18.38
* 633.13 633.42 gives 17.78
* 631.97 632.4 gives 17.65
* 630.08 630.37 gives 16.38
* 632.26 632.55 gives 17.42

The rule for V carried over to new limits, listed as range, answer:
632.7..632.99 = 16.8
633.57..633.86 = 17.4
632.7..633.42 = 17.1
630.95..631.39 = 16.5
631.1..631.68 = 16.7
